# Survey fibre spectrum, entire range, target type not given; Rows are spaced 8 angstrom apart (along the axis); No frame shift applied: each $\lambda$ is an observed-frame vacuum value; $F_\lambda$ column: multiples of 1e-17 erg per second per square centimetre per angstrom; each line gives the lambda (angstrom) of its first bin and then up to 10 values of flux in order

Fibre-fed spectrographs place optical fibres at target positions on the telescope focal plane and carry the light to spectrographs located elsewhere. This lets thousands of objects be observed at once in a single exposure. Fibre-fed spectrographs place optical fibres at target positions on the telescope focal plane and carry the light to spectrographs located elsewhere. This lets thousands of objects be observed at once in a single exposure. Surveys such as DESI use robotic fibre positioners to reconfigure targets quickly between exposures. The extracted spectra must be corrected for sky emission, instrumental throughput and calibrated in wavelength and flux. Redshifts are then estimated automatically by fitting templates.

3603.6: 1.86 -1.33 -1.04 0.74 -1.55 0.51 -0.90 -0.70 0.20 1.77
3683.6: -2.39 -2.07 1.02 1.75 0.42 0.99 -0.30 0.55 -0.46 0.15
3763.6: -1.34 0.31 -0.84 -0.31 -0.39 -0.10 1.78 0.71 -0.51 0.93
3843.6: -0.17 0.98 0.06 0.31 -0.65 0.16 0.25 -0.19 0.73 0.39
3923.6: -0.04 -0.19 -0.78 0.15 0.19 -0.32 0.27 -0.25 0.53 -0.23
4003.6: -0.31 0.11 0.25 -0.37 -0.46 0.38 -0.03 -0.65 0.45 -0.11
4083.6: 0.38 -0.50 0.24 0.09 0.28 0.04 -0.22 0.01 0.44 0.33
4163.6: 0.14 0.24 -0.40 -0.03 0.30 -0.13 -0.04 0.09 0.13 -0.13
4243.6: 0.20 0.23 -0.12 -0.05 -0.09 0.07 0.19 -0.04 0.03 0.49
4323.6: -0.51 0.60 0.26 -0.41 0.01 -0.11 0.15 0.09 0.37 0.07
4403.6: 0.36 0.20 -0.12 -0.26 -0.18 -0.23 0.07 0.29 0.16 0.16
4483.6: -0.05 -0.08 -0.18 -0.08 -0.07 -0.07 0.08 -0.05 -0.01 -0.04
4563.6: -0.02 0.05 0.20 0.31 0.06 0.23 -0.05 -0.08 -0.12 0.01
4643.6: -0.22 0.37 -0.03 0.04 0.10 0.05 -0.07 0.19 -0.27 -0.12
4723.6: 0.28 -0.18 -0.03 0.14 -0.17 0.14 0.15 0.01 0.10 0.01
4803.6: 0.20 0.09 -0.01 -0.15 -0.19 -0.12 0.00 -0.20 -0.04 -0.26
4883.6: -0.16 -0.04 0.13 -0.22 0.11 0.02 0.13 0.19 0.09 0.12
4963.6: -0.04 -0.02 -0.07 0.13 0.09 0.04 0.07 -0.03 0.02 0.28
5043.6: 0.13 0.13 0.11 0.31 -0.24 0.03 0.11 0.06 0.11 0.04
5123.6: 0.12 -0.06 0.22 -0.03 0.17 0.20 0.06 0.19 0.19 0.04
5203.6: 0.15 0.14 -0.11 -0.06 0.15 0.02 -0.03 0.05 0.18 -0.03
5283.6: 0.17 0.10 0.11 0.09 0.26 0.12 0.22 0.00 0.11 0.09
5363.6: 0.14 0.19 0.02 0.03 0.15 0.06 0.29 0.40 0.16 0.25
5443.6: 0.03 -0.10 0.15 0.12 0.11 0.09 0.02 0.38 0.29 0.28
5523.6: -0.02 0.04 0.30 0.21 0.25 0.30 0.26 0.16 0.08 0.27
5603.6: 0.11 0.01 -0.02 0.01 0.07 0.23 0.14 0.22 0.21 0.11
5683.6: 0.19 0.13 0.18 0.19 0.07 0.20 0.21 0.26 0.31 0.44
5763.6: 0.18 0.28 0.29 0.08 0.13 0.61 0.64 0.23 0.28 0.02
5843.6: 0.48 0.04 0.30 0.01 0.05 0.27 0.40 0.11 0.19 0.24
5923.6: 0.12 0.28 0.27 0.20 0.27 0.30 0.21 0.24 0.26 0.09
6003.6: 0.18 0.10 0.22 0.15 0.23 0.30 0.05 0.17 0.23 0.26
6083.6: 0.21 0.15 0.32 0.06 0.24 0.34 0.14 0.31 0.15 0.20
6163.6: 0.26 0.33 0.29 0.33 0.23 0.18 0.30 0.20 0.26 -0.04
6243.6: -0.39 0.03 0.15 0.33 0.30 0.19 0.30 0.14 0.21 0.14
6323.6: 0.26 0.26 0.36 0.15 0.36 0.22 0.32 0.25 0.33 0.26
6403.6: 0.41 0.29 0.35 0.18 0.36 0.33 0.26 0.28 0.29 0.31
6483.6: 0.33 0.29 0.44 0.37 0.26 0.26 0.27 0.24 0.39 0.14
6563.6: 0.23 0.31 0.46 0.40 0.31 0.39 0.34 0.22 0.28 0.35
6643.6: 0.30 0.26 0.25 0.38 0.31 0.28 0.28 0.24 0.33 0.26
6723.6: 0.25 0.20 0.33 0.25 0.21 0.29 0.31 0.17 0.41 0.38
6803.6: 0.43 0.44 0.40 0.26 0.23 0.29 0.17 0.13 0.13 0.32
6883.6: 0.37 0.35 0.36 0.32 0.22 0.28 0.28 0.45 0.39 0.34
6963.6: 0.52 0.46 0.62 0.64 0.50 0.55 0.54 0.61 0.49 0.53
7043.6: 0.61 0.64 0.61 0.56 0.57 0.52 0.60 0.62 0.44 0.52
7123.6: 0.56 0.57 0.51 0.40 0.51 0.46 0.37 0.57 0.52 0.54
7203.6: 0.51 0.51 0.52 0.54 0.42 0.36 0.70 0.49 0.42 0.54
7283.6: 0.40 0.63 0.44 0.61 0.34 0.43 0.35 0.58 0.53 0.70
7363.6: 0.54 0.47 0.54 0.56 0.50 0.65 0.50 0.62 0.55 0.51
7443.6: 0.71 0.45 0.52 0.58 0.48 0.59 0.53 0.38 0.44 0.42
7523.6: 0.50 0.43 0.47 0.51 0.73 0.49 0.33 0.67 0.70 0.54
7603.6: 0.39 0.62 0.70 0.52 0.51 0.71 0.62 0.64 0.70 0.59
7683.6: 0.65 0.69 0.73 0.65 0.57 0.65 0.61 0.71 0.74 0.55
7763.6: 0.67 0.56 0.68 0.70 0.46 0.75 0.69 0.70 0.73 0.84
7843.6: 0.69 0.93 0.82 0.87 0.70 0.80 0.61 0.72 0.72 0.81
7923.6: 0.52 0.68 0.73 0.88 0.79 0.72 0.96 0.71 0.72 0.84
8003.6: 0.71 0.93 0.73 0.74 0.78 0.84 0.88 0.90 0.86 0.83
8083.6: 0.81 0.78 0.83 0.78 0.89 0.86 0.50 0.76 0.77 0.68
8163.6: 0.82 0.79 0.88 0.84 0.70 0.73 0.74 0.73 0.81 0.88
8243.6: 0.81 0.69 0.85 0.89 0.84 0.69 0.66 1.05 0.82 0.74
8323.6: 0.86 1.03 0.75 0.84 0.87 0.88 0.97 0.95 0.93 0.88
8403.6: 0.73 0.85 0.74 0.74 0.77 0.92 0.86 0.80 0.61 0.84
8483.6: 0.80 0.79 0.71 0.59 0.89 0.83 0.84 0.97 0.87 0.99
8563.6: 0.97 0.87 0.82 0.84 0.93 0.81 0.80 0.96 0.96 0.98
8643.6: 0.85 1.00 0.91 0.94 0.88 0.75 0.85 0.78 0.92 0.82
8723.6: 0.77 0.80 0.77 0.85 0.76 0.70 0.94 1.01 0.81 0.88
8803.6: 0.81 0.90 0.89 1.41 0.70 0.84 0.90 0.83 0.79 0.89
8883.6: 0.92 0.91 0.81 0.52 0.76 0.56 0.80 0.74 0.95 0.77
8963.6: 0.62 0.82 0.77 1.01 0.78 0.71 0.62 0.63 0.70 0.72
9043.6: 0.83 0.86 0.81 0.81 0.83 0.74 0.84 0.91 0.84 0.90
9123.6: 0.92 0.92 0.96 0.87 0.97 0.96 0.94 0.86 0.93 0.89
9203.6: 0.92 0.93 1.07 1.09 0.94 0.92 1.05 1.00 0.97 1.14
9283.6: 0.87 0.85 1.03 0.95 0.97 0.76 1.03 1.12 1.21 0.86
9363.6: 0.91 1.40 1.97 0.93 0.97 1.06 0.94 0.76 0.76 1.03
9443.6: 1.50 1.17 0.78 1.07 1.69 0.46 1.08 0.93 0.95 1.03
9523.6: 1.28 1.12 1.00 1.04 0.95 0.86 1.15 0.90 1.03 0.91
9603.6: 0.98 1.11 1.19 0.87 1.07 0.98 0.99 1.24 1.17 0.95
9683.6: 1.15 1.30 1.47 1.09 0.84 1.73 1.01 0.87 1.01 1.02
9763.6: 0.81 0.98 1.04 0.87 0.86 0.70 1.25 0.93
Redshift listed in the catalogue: 0.743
